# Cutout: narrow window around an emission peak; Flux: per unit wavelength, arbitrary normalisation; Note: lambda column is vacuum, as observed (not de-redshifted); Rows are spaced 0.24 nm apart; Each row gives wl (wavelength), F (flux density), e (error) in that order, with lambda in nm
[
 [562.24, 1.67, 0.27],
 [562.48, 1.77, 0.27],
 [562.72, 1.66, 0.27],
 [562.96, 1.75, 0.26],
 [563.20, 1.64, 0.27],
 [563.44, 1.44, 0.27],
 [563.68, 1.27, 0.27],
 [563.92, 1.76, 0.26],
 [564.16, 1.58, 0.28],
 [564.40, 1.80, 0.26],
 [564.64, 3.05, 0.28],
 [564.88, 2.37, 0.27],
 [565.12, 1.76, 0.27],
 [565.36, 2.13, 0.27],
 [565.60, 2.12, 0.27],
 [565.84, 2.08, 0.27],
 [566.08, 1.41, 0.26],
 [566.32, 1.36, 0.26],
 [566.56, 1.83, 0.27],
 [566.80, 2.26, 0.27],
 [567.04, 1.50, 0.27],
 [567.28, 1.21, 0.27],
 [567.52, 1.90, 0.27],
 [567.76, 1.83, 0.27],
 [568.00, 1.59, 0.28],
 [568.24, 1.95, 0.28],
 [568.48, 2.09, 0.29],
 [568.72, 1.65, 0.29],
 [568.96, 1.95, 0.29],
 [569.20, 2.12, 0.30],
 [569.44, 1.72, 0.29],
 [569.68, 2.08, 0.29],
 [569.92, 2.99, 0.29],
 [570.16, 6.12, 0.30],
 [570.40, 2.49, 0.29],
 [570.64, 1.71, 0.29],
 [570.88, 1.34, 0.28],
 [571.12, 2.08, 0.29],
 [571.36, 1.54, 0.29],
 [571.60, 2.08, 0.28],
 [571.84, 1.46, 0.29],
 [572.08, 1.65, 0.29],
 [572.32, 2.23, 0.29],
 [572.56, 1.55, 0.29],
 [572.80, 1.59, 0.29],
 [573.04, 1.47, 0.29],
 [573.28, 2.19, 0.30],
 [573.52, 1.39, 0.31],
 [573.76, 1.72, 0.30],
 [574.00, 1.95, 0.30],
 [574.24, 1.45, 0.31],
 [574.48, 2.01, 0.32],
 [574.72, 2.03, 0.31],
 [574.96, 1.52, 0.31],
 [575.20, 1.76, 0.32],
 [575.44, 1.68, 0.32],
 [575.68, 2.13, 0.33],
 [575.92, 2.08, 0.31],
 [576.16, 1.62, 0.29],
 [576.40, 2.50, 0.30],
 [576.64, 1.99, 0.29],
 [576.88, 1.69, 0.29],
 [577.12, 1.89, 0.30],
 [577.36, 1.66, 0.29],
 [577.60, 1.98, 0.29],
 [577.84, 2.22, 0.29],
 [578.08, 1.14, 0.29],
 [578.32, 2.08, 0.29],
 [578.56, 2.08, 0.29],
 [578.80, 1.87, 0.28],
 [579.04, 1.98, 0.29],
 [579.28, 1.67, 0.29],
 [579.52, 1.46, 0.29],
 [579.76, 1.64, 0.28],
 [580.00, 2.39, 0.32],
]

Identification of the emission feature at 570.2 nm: [O III]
